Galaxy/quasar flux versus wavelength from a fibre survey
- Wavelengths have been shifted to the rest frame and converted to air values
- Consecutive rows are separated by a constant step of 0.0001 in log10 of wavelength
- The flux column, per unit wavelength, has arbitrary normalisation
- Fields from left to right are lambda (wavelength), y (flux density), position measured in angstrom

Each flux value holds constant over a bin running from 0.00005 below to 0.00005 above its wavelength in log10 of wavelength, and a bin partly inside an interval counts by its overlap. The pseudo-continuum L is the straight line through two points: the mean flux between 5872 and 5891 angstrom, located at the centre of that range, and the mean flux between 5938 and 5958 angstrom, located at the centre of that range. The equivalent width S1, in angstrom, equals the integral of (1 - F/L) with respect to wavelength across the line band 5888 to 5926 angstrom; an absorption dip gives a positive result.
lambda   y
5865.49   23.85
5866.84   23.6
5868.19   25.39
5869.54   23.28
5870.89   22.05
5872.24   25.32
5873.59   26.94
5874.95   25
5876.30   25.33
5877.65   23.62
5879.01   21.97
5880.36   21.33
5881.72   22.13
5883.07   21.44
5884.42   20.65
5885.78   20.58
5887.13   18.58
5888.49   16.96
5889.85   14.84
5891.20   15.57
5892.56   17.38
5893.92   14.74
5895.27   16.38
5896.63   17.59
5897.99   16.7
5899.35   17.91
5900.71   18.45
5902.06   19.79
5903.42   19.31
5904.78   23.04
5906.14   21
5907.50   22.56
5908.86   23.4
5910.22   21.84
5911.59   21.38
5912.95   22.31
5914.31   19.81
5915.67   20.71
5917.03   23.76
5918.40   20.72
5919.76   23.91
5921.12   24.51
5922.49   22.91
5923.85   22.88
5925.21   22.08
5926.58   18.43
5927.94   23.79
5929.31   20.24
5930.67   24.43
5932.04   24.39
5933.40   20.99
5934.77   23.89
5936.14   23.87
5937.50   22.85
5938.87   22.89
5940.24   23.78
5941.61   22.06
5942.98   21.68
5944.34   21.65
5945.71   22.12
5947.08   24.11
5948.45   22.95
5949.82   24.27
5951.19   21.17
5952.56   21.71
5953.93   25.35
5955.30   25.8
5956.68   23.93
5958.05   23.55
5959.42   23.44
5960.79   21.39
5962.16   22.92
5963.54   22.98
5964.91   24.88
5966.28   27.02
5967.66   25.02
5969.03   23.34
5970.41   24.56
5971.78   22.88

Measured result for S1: 3.5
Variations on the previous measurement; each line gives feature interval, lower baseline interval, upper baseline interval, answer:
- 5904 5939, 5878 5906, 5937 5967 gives -2.3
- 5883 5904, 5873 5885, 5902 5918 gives 4.3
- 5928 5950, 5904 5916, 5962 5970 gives 0.3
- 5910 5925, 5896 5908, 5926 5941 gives -0.8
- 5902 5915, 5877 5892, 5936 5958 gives -0.3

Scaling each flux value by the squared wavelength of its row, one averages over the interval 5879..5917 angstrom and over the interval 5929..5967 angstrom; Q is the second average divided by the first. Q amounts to 1.2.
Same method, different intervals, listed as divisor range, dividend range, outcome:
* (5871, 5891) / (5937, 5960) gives 1.09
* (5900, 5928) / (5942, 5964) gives 1.08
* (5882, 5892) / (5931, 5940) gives 1.27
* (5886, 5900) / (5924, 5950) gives 1.37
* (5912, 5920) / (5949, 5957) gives 1.10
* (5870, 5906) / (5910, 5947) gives 1.13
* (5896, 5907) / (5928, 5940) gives 1.21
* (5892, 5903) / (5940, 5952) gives 1.32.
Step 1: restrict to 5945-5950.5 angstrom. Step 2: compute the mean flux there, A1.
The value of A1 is 23.3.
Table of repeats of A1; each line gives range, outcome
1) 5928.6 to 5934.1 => 22.5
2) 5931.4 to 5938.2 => 23.2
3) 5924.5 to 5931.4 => 21.8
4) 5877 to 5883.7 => 22.1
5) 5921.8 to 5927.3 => 21.6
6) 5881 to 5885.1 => 21.4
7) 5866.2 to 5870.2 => 24.1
